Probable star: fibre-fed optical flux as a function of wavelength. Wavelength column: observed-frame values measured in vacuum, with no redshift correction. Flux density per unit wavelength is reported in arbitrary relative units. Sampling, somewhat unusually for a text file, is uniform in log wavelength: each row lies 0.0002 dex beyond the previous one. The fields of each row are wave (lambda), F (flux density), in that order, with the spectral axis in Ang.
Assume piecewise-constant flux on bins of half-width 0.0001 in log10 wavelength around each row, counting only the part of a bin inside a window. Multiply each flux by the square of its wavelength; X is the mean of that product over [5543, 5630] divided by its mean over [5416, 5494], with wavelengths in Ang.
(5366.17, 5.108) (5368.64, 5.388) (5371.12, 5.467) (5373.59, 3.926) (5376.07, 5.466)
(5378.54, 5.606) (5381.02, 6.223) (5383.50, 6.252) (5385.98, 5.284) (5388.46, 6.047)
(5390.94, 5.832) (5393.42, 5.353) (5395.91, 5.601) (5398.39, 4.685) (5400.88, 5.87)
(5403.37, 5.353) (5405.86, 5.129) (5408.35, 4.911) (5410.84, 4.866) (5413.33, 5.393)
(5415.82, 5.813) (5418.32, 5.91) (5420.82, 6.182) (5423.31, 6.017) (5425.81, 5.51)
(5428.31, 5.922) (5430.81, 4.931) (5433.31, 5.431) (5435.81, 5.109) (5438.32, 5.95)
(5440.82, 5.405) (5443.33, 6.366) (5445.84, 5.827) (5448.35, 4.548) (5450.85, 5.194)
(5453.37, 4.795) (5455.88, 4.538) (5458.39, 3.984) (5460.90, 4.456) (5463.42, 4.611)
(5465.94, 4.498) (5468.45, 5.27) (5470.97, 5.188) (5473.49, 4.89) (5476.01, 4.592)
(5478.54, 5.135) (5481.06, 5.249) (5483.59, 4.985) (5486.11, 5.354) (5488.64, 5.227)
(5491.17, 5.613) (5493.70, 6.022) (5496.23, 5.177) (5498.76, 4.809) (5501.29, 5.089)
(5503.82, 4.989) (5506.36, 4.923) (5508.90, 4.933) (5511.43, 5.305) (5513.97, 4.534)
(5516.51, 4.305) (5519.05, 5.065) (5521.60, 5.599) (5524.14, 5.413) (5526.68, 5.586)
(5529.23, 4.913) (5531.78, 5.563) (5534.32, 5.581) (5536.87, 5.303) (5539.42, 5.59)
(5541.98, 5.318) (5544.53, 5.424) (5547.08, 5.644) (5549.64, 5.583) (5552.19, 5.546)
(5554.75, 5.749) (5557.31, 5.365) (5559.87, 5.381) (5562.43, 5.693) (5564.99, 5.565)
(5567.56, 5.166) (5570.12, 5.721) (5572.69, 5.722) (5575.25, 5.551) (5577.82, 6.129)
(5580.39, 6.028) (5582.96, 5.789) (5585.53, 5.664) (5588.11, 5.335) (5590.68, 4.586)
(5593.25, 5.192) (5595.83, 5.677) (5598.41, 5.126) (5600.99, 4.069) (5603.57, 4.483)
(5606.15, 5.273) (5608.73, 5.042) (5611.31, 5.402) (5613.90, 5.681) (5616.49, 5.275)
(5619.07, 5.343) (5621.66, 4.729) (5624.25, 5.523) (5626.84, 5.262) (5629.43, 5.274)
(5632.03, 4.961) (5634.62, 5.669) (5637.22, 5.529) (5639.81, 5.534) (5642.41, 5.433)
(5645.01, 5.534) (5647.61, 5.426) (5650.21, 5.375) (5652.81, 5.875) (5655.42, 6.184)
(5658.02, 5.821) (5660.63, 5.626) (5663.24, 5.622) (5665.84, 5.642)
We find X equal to 1.08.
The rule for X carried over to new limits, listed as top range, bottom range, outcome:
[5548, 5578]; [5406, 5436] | 1.07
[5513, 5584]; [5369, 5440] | 1.05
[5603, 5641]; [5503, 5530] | 1.09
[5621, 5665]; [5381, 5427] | 1.08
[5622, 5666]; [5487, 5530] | 1.13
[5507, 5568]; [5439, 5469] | 1.11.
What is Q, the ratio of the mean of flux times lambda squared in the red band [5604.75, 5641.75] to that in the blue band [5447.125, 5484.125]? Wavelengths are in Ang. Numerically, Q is 1.18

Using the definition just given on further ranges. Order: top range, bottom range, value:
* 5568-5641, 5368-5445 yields 1.04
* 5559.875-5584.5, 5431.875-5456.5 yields 1.12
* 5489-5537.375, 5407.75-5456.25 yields 0.98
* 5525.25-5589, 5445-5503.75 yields 1.15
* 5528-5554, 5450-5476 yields 1.19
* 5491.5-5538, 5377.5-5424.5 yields 0.97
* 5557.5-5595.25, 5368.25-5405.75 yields 1.08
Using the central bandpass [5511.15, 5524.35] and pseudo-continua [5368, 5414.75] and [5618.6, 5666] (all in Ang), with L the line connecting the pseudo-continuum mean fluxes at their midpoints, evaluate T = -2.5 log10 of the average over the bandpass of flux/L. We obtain 0.10 mag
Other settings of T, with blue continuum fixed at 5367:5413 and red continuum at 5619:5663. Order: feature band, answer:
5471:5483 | 0.09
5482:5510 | 0.05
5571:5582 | -0.07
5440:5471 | 0.10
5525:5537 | 0.01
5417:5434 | -0.06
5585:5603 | 0.09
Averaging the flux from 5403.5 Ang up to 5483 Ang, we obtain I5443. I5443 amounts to 5.21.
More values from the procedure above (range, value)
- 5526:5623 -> 5.39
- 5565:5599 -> 5.52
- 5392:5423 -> 5.44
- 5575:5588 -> 5.81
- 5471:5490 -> 5.07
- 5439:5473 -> 4.99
